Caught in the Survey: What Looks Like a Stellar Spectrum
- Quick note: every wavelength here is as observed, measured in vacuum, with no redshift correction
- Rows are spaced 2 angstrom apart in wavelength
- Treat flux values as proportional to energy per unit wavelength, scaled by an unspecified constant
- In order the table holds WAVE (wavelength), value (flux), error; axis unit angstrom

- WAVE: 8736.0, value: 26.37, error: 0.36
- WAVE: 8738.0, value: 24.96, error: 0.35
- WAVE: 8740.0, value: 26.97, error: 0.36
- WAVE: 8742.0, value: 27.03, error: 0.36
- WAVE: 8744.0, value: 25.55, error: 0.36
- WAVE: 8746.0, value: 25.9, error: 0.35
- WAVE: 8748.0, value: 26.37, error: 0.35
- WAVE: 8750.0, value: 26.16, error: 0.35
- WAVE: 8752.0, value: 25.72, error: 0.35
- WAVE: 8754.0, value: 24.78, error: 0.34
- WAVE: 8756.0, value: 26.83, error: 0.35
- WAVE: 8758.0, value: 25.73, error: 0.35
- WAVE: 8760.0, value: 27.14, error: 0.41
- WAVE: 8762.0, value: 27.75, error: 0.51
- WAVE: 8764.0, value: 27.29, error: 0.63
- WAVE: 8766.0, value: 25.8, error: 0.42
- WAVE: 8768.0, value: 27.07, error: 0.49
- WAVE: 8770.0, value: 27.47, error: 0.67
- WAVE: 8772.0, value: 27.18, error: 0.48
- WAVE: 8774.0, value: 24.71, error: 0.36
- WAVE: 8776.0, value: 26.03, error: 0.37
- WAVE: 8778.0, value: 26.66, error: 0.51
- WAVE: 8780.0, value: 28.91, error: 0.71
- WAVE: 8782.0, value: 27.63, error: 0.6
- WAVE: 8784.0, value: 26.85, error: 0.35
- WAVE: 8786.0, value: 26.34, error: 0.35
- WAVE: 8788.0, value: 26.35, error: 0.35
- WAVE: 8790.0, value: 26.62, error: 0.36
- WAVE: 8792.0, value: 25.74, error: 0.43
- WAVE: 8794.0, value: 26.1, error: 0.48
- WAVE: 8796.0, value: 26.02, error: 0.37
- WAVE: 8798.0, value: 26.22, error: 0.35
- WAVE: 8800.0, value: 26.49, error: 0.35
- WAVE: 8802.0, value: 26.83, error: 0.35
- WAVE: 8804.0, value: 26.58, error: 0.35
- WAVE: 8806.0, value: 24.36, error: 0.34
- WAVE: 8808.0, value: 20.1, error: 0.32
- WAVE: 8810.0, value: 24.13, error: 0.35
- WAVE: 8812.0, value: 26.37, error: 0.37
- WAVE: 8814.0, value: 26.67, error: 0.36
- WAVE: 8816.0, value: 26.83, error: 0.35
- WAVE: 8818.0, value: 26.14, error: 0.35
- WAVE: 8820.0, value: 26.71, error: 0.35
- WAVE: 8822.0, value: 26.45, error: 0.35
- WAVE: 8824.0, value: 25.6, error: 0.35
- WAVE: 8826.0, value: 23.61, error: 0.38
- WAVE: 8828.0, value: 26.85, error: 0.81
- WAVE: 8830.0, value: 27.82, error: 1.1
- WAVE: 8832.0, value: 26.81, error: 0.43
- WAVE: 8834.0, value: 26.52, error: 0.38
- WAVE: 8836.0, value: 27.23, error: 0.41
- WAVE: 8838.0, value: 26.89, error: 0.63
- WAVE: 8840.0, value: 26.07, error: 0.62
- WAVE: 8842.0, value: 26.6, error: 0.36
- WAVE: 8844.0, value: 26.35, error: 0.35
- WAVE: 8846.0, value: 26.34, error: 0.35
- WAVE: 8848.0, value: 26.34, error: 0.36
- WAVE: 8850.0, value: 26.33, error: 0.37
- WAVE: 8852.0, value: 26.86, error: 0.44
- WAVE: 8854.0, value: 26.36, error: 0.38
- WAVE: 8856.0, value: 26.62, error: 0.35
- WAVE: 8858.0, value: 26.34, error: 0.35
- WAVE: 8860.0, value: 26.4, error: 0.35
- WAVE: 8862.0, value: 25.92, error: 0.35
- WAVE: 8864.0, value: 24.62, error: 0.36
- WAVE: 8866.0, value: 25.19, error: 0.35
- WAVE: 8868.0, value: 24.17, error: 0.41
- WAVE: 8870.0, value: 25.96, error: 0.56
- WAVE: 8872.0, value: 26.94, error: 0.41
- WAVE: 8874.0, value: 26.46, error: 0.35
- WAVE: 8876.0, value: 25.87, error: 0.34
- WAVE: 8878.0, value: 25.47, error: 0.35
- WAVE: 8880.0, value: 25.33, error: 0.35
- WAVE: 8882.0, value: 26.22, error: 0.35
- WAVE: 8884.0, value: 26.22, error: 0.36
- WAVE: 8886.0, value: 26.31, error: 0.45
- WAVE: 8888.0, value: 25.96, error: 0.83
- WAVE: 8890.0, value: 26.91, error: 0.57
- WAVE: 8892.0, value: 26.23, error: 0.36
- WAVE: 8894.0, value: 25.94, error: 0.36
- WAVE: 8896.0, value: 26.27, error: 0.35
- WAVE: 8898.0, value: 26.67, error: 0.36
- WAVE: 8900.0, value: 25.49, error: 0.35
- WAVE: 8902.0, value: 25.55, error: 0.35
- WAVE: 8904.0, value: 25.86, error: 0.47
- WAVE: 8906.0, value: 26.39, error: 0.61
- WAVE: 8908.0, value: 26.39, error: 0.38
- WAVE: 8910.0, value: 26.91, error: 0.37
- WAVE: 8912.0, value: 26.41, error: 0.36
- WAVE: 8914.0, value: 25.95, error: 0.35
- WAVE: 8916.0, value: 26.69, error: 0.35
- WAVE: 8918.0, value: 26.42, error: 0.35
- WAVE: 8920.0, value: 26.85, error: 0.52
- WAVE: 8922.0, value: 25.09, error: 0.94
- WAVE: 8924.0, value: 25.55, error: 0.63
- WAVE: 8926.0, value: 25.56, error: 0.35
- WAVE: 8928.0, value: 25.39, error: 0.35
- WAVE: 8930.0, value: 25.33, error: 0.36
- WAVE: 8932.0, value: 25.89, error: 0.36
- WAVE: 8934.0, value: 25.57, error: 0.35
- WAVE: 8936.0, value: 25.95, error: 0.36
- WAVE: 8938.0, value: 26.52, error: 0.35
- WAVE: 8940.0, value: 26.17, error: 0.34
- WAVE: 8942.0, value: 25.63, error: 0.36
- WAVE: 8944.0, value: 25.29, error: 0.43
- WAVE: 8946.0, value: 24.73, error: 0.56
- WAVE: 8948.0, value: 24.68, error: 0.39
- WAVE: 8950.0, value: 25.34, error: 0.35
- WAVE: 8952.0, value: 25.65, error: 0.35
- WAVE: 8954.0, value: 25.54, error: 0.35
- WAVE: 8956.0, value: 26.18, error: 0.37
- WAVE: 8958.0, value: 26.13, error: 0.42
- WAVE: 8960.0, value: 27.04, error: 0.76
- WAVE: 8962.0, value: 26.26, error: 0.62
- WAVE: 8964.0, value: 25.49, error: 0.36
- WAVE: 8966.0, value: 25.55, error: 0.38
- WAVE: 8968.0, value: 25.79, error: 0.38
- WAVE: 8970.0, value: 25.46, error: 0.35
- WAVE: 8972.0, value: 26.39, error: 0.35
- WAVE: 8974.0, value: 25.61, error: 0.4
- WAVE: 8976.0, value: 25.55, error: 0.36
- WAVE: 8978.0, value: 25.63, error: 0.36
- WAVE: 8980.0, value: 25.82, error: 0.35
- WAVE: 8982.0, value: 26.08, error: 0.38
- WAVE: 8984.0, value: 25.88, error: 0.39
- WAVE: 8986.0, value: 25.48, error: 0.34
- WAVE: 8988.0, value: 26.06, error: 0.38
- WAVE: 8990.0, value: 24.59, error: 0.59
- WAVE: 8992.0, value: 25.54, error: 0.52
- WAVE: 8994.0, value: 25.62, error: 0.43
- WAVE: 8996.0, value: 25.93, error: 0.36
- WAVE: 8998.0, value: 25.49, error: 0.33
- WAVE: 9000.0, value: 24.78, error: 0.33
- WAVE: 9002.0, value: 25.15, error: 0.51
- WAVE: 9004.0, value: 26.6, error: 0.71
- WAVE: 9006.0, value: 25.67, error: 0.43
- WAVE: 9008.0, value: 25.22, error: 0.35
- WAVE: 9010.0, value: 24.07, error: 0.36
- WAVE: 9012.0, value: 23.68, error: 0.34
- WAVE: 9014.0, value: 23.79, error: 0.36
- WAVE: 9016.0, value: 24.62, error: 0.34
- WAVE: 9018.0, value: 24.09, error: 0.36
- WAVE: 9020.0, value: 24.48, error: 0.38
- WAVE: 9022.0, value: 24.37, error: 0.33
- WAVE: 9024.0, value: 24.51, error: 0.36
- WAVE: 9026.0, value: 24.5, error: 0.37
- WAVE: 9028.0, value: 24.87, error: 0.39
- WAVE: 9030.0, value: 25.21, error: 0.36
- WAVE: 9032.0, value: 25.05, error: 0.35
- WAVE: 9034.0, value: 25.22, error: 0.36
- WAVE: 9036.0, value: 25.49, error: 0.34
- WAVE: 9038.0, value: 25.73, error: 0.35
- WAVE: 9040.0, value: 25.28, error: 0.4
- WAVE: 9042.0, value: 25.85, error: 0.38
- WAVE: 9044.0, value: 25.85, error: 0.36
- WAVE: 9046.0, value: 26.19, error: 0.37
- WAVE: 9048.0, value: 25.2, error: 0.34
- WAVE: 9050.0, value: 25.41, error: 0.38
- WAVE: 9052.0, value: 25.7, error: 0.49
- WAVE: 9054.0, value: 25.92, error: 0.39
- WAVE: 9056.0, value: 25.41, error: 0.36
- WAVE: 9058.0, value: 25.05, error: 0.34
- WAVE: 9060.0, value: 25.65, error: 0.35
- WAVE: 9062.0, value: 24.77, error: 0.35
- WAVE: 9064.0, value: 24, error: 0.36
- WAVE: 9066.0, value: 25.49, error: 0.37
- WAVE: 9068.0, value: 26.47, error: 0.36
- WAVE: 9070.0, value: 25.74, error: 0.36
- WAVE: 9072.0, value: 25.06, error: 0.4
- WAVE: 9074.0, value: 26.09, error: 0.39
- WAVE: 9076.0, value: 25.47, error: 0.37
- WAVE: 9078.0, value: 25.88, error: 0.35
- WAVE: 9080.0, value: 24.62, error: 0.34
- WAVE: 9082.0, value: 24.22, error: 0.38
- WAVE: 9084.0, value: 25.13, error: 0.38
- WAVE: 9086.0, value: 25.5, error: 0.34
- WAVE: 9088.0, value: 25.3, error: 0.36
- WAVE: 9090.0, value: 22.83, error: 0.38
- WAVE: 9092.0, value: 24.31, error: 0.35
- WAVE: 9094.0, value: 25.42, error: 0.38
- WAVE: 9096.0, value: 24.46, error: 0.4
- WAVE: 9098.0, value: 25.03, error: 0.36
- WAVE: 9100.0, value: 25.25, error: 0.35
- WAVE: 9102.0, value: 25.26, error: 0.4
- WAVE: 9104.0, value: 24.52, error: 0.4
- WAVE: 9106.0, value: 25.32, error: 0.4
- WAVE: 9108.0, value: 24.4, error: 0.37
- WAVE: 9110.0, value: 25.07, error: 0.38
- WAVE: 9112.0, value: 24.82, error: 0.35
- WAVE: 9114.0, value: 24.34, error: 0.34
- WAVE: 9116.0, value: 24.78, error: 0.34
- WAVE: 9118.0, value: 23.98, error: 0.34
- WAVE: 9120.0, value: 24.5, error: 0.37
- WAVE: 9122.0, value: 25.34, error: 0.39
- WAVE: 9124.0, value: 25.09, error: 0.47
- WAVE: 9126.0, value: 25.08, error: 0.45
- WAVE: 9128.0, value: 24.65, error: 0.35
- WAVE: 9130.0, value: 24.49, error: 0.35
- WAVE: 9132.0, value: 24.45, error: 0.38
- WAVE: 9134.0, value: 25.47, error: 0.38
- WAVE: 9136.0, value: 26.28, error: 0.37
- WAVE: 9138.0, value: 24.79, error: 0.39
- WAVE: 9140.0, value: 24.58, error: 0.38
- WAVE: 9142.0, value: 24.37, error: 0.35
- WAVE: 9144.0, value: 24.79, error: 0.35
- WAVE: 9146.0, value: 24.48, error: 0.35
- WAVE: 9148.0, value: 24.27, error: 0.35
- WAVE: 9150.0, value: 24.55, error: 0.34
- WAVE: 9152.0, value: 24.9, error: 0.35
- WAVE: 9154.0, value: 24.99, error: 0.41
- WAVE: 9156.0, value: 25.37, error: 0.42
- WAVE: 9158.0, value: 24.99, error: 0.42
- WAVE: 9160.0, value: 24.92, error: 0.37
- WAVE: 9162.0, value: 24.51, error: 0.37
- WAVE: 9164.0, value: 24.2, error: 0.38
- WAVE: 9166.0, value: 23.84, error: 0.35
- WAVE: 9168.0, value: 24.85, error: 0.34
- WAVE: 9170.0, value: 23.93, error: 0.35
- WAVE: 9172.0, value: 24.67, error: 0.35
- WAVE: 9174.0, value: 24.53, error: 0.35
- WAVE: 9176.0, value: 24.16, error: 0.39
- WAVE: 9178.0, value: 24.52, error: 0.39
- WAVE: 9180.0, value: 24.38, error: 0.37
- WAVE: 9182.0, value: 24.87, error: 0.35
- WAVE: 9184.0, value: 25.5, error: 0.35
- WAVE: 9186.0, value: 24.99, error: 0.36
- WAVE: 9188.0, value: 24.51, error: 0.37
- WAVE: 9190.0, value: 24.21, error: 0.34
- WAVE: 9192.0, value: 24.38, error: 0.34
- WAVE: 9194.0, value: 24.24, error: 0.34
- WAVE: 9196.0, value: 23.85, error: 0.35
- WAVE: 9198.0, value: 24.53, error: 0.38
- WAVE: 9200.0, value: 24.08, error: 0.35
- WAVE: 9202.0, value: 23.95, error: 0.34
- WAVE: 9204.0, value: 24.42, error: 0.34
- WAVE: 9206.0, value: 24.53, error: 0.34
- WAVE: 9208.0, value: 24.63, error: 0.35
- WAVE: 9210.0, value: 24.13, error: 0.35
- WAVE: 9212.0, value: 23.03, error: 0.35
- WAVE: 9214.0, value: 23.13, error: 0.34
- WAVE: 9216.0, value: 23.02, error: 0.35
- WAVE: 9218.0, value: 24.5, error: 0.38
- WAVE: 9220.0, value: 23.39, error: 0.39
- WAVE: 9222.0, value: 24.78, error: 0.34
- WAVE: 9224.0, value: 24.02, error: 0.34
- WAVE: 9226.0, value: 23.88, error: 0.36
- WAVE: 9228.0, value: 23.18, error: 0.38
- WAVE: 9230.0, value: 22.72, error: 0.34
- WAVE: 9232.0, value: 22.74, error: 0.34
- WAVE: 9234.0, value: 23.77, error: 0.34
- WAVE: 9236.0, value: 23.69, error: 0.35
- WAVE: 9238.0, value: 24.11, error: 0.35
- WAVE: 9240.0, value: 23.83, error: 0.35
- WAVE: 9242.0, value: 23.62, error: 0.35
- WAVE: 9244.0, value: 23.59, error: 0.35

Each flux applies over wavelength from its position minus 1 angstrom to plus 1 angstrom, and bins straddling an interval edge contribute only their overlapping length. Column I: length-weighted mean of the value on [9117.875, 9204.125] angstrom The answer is 24.6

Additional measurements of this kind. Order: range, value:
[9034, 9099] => 25.3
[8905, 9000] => 25.8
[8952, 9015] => 25.6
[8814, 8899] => 26.2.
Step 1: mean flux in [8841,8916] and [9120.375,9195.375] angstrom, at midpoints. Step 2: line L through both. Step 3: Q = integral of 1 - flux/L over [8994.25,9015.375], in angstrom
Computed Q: 0.4 angstrom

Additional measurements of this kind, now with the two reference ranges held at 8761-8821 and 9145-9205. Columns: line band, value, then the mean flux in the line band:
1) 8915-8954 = -0.13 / 25.7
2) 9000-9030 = 0.64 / 24.7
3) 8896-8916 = -0.36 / 26.2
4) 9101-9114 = -0.02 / 24.9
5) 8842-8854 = -0.20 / 26.4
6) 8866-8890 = -0.04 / 25.9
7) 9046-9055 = -0.19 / 25.6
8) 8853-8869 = 0.15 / 25.7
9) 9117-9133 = 0.03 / 24.7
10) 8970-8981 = -0.15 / 25.8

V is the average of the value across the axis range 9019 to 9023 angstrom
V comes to 24.4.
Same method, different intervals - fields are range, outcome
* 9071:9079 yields 25.6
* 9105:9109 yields 24.9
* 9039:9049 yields 25.7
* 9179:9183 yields 24.6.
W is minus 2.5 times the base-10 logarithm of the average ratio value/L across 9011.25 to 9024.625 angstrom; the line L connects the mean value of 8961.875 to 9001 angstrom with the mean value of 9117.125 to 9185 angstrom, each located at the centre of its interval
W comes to 0.05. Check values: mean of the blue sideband 25.6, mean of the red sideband 24.7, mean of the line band 24.2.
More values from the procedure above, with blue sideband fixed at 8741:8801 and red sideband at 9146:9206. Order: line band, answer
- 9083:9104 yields 0.00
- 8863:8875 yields 0.02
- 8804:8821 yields 0.04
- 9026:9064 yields -0.01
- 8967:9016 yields 0.00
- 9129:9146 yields -0.01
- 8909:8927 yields -0.02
